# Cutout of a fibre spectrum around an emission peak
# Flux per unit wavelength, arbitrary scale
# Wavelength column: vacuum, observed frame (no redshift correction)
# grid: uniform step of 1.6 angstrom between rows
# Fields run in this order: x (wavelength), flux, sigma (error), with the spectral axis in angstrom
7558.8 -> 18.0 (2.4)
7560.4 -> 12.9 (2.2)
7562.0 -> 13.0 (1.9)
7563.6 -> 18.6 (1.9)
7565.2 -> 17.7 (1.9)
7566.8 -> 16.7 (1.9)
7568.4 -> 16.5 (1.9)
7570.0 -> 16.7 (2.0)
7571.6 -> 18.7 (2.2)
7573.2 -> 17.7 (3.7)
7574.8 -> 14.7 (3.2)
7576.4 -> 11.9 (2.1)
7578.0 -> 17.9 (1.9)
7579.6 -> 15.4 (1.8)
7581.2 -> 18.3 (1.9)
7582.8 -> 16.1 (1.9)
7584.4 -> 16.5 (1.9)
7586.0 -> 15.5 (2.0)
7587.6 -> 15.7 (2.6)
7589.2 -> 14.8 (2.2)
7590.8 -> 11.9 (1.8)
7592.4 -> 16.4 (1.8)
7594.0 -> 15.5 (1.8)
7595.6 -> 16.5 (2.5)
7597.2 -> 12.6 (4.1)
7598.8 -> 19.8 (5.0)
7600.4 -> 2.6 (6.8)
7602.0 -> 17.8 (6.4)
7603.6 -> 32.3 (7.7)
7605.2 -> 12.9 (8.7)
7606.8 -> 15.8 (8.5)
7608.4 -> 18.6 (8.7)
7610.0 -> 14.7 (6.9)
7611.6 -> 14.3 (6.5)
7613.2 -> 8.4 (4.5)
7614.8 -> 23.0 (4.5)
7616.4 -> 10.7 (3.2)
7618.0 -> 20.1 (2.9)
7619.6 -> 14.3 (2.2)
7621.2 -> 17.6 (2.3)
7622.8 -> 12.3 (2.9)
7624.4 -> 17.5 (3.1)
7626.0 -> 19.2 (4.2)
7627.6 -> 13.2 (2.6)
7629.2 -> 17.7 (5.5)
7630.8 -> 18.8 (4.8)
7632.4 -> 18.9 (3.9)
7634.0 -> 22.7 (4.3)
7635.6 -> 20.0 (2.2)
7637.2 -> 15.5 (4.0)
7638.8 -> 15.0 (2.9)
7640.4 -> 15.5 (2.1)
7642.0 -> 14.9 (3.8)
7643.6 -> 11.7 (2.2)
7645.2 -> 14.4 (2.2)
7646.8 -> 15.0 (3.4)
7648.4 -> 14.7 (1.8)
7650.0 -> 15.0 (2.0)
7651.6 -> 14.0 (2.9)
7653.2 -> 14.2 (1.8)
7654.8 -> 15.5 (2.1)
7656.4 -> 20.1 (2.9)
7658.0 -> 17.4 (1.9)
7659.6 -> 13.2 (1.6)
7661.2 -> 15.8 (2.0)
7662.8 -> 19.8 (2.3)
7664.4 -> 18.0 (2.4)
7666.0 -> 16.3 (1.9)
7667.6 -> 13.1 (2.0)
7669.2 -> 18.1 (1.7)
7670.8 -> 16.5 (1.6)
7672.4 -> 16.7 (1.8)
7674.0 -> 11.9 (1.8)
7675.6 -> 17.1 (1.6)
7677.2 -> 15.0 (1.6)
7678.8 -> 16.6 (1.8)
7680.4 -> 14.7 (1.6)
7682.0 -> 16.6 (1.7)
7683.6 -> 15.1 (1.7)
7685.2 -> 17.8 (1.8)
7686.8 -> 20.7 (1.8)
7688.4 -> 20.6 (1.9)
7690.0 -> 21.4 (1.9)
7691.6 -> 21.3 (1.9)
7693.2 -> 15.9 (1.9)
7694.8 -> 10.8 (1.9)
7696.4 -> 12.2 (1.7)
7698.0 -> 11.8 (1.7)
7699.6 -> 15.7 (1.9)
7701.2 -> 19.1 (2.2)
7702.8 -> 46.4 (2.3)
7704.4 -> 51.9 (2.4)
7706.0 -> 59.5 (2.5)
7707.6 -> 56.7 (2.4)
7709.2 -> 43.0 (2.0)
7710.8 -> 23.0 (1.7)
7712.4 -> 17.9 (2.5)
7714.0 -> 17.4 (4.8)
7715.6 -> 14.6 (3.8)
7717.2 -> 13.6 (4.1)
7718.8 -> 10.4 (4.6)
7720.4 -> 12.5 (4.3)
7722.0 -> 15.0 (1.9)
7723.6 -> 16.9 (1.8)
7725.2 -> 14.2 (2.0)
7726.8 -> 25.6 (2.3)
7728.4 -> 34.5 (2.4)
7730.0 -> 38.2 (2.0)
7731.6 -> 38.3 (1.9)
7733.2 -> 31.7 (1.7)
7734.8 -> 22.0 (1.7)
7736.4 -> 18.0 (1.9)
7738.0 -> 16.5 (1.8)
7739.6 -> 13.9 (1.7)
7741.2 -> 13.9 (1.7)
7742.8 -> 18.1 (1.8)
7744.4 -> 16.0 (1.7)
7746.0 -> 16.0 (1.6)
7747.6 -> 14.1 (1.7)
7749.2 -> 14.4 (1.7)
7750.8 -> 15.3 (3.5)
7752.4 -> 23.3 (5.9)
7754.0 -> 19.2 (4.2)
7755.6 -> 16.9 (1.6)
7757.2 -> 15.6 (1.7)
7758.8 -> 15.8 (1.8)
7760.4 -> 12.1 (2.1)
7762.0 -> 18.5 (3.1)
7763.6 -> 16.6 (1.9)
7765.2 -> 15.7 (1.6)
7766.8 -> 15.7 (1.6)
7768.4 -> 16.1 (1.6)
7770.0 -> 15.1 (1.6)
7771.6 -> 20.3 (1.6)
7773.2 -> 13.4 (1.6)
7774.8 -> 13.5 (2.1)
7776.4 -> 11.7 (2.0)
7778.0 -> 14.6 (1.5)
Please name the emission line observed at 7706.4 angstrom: H-alpha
